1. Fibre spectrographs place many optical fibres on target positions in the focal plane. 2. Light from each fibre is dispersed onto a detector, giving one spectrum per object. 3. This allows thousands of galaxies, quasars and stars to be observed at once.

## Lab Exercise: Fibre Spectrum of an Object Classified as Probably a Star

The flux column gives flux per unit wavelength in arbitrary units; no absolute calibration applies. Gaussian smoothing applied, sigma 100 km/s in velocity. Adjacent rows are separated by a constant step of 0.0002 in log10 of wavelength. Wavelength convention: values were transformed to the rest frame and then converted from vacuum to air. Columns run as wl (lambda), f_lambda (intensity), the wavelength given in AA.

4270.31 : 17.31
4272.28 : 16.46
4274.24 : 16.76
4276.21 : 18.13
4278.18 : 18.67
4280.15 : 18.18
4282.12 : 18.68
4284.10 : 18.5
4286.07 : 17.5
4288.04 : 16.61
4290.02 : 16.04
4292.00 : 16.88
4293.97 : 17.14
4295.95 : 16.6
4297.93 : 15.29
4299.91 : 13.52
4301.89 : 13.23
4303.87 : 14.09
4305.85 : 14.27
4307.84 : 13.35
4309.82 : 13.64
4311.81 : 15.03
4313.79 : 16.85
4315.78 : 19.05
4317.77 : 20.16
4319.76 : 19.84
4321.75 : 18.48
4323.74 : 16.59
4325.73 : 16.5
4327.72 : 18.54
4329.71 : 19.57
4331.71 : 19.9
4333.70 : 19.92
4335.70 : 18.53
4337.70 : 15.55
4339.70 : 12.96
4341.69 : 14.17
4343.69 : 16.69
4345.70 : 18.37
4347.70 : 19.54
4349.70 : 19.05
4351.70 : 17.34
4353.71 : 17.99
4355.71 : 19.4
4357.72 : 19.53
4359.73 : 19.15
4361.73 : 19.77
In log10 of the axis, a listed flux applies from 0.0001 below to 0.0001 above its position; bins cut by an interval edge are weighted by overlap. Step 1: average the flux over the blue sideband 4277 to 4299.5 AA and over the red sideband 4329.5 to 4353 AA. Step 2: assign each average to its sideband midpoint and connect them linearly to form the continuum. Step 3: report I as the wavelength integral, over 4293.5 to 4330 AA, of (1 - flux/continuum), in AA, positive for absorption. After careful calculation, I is 2.1 AA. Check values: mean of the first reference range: 17.2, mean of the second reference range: 17.6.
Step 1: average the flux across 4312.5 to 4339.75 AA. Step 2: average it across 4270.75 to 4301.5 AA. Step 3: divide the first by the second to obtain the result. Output 1.07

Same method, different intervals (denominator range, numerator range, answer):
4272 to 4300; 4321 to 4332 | 1.06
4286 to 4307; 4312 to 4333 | 1.19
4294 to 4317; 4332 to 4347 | 1.11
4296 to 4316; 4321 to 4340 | 1.21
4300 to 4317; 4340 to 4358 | 1.19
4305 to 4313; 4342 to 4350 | 1.27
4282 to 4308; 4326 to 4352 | 1.12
